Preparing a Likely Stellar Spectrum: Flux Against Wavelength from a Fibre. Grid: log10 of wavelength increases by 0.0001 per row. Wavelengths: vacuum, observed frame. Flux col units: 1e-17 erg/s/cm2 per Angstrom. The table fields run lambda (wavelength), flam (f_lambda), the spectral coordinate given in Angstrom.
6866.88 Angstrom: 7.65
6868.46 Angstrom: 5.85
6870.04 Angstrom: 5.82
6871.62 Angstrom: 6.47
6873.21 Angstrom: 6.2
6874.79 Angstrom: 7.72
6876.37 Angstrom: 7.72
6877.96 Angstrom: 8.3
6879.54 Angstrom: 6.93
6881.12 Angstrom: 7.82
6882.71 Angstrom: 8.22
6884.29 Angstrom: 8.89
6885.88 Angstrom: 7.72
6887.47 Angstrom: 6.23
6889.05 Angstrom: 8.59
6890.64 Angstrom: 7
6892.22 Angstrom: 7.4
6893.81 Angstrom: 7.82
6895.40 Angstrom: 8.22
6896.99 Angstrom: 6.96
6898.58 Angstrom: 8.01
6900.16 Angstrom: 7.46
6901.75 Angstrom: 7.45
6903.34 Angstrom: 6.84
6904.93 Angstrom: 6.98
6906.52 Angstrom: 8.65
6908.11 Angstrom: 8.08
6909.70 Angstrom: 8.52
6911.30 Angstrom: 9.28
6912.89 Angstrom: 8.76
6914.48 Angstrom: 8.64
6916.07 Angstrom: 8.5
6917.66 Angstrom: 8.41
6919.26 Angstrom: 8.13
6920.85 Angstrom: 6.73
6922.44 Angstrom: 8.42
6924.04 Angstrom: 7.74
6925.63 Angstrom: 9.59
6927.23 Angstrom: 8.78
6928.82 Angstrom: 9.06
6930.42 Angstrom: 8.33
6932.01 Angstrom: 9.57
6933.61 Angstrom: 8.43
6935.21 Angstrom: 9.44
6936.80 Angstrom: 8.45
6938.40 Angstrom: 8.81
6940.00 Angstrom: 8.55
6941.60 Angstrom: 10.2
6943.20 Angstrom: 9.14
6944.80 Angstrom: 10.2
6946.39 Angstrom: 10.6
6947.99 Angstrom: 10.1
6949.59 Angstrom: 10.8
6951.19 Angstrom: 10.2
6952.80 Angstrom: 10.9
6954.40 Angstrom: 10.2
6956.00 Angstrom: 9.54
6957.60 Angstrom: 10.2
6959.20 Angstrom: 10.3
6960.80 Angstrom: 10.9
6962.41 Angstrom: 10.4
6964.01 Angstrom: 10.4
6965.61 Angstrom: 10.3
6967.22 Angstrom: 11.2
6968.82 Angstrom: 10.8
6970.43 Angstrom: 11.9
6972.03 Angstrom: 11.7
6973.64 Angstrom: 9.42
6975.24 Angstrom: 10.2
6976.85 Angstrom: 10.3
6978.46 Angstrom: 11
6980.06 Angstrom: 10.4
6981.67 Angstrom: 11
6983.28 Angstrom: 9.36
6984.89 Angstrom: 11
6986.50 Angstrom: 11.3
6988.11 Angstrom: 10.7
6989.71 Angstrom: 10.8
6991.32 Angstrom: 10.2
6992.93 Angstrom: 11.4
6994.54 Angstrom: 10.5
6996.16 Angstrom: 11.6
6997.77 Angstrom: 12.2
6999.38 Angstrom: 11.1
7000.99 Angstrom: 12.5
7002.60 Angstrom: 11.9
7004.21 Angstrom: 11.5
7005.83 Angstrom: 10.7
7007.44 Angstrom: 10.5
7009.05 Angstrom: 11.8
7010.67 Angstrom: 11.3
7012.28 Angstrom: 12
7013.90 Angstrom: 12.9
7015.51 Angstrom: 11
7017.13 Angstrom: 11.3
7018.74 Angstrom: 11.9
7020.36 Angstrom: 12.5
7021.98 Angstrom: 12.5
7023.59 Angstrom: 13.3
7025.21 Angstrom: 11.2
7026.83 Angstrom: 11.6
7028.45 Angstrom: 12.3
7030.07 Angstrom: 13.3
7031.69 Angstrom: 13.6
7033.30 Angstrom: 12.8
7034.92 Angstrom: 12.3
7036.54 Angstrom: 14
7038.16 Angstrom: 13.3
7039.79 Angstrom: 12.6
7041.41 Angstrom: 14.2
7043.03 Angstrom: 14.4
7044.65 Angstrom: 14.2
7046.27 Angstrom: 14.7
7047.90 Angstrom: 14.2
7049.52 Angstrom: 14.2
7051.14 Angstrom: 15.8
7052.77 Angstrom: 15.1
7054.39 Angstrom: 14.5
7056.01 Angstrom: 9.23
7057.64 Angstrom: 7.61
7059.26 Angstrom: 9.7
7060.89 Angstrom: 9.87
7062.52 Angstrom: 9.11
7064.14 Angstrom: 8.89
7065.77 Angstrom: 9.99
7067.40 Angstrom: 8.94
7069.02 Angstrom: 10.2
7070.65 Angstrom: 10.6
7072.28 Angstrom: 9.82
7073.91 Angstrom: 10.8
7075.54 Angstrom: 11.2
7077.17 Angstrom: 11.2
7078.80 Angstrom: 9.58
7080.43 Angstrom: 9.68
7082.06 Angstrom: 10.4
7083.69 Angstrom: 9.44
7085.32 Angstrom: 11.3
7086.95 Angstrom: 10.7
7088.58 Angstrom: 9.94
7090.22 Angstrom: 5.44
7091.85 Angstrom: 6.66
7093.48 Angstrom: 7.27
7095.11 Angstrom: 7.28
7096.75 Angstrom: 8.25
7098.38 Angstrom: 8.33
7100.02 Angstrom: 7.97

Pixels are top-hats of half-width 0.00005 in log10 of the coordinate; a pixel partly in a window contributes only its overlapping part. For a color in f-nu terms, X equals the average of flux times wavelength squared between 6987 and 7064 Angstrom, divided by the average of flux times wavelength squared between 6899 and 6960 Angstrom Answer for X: 1.39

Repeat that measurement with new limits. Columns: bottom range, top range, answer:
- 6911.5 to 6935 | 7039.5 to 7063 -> 1.54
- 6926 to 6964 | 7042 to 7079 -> 1.22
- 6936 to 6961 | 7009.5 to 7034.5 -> 1.26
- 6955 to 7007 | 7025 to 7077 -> 1.13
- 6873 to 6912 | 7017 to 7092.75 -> 1.55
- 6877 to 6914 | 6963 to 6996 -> 1.40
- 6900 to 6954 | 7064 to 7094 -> 1.14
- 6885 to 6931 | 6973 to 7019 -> 1.42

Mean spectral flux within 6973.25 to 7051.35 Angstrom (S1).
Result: 12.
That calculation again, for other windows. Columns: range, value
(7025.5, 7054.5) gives 13.7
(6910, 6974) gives 9.57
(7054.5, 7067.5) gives 9.47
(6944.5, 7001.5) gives 10.7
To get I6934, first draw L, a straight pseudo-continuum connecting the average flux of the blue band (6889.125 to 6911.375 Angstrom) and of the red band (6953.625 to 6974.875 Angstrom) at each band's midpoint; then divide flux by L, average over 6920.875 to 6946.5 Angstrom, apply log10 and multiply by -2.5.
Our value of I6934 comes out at 0.03 mag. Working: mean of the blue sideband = 7.74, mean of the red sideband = 10.6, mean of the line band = 8.97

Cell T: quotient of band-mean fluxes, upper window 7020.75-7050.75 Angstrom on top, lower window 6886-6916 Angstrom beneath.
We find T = 1.7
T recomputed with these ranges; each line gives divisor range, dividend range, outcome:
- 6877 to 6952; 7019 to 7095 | 1.34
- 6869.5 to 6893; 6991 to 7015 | 1.55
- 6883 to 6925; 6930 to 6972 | 1.27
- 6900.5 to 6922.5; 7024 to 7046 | 1.62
